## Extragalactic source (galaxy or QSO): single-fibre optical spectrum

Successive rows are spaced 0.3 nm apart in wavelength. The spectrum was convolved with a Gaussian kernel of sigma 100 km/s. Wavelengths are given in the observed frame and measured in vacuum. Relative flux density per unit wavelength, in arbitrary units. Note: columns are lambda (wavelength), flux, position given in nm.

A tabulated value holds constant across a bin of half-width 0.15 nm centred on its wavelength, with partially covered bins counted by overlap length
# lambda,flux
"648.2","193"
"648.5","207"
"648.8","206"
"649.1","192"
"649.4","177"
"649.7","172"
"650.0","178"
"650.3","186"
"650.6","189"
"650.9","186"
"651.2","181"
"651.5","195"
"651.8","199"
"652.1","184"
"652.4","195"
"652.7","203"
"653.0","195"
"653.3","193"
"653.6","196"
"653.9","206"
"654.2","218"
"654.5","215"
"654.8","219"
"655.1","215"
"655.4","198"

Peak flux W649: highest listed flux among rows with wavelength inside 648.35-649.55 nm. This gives 207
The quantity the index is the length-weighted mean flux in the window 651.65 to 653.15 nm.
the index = 195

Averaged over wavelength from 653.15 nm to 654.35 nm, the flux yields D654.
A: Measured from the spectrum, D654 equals 203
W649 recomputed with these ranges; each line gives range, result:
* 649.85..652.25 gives 199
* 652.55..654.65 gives 218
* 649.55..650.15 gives 178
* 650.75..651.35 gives 186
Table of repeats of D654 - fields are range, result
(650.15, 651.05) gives 187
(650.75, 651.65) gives 187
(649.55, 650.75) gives 181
